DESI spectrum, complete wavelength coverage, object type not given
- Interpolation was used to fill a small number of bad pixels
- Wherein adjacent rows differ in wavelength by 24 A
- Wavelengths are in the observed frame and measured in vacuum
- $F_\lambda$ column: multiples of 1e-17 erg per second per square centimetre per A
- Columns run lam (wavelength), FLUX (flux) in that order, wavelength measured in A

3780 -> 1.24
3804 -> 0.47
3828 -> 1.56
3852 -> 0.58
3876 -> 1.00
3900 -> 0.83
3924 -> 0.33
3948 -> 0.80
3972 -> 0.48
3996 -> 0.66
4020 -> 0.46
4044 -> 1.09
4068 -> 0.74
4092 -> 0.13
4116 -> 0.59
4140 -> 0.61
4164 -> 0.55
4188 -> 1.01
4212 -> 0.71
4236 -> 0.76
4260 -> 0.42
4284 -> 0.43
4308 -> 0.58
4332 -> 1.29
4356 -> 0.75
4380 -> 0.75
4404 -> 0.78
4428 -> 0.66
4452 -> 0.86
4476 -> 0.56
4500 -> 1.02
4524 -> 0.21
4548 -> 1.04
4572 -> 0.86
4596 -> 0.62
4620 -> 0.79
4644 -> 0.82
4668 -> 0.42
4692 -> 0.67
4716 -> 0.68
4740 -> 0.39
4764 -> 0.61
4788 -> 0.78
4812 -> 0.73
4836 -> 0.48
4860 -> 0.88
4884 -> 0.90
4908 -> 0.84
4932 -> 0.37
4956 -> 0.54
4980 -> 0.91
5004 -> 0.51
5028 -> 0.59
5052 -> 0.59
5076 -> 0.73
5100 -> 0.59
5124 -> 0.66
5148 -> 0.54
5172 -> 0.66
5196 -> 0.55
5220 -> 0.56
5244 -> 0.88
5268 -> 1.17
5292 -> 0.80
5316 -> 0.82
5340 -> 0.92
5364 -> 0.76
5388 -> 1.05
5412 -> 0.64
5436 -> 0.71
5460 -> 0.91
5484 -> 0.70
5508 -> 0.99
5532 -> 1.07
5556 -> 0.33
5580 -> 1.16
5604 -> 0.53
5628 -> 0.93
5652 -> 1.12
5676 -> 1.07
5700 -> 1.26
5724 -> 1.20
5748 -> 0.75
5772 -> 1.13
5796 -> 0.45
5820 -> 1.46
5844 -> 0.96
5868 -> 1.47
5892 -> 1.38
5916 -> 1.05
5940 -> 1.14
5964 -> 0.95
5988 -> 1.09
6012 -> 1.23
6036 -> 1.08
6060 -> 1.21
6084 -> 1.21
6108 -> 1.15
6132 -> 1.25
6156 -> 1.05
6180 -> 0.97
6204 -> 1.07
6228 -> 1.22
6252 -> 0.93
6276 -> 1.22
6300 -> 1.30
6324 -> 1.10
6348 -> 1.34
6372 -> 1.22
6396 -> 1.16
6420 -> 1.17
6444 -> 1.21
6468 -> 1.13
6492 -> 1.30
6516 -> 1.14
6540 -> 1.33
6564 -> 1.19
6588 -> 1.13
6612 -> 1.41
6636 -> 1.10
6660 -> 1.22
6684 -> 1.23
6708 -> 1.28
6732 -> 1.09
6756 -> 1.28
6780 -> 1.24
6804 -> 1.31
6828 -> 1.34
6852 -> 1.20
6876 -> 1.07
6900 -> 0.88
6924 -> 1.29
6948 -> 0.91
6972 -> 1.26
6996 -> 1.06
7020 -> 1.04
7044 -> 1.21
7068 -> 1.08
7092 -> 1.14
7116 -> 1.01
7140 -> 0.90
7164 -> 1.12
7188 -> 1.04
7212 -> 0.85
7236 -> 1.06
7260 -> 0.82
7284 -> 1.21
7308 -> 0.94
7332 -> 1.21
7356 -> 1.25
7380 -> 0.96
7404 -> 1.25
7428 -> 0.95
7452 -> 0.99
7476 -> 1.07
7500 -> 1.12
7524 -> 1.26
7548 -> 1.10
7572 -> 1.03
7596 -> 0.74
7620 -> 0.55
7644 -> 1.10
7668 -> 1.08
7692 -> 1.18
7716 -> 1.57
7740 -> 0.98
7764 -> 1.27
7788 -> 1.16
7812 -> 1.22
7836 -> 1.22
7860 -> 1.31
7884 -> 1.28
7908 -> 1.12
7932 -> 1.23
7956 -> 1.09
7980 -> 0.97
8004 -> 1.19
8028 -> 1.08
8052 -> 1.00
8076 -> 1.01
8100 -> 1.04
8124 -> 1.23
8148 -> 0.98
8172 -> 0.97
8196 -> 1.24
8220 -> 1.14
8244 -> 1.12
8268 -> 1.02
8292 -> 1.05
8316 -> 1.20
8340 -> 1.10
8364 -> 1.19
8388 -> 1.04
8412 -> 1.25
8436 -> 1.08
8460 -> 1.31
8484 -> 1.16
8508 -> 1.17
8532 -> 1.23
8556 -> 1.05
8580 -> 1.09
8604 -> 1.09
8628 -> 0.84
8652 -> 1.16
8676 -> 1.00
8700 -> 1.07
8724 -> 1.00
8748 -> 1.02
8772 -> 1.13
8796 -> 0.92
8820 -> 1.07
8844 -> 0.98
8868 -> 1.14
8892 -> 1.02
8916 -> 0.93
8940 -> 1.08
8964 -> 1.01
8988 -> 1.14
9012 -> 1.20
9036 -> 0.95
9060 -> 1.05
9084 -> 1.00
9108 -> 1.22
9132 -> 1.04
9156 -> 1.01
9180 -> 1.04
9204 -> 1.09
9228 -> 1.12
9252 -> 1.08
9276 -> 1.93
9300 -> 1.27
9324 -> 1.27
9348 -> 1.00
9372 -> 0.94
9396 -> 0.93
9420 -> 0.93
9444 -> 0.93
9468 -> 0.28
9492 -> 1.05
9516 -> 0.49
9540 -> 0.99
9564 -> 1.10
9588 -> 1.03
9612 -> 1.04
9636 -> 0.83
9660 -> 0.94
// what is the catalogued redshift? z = 0.412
